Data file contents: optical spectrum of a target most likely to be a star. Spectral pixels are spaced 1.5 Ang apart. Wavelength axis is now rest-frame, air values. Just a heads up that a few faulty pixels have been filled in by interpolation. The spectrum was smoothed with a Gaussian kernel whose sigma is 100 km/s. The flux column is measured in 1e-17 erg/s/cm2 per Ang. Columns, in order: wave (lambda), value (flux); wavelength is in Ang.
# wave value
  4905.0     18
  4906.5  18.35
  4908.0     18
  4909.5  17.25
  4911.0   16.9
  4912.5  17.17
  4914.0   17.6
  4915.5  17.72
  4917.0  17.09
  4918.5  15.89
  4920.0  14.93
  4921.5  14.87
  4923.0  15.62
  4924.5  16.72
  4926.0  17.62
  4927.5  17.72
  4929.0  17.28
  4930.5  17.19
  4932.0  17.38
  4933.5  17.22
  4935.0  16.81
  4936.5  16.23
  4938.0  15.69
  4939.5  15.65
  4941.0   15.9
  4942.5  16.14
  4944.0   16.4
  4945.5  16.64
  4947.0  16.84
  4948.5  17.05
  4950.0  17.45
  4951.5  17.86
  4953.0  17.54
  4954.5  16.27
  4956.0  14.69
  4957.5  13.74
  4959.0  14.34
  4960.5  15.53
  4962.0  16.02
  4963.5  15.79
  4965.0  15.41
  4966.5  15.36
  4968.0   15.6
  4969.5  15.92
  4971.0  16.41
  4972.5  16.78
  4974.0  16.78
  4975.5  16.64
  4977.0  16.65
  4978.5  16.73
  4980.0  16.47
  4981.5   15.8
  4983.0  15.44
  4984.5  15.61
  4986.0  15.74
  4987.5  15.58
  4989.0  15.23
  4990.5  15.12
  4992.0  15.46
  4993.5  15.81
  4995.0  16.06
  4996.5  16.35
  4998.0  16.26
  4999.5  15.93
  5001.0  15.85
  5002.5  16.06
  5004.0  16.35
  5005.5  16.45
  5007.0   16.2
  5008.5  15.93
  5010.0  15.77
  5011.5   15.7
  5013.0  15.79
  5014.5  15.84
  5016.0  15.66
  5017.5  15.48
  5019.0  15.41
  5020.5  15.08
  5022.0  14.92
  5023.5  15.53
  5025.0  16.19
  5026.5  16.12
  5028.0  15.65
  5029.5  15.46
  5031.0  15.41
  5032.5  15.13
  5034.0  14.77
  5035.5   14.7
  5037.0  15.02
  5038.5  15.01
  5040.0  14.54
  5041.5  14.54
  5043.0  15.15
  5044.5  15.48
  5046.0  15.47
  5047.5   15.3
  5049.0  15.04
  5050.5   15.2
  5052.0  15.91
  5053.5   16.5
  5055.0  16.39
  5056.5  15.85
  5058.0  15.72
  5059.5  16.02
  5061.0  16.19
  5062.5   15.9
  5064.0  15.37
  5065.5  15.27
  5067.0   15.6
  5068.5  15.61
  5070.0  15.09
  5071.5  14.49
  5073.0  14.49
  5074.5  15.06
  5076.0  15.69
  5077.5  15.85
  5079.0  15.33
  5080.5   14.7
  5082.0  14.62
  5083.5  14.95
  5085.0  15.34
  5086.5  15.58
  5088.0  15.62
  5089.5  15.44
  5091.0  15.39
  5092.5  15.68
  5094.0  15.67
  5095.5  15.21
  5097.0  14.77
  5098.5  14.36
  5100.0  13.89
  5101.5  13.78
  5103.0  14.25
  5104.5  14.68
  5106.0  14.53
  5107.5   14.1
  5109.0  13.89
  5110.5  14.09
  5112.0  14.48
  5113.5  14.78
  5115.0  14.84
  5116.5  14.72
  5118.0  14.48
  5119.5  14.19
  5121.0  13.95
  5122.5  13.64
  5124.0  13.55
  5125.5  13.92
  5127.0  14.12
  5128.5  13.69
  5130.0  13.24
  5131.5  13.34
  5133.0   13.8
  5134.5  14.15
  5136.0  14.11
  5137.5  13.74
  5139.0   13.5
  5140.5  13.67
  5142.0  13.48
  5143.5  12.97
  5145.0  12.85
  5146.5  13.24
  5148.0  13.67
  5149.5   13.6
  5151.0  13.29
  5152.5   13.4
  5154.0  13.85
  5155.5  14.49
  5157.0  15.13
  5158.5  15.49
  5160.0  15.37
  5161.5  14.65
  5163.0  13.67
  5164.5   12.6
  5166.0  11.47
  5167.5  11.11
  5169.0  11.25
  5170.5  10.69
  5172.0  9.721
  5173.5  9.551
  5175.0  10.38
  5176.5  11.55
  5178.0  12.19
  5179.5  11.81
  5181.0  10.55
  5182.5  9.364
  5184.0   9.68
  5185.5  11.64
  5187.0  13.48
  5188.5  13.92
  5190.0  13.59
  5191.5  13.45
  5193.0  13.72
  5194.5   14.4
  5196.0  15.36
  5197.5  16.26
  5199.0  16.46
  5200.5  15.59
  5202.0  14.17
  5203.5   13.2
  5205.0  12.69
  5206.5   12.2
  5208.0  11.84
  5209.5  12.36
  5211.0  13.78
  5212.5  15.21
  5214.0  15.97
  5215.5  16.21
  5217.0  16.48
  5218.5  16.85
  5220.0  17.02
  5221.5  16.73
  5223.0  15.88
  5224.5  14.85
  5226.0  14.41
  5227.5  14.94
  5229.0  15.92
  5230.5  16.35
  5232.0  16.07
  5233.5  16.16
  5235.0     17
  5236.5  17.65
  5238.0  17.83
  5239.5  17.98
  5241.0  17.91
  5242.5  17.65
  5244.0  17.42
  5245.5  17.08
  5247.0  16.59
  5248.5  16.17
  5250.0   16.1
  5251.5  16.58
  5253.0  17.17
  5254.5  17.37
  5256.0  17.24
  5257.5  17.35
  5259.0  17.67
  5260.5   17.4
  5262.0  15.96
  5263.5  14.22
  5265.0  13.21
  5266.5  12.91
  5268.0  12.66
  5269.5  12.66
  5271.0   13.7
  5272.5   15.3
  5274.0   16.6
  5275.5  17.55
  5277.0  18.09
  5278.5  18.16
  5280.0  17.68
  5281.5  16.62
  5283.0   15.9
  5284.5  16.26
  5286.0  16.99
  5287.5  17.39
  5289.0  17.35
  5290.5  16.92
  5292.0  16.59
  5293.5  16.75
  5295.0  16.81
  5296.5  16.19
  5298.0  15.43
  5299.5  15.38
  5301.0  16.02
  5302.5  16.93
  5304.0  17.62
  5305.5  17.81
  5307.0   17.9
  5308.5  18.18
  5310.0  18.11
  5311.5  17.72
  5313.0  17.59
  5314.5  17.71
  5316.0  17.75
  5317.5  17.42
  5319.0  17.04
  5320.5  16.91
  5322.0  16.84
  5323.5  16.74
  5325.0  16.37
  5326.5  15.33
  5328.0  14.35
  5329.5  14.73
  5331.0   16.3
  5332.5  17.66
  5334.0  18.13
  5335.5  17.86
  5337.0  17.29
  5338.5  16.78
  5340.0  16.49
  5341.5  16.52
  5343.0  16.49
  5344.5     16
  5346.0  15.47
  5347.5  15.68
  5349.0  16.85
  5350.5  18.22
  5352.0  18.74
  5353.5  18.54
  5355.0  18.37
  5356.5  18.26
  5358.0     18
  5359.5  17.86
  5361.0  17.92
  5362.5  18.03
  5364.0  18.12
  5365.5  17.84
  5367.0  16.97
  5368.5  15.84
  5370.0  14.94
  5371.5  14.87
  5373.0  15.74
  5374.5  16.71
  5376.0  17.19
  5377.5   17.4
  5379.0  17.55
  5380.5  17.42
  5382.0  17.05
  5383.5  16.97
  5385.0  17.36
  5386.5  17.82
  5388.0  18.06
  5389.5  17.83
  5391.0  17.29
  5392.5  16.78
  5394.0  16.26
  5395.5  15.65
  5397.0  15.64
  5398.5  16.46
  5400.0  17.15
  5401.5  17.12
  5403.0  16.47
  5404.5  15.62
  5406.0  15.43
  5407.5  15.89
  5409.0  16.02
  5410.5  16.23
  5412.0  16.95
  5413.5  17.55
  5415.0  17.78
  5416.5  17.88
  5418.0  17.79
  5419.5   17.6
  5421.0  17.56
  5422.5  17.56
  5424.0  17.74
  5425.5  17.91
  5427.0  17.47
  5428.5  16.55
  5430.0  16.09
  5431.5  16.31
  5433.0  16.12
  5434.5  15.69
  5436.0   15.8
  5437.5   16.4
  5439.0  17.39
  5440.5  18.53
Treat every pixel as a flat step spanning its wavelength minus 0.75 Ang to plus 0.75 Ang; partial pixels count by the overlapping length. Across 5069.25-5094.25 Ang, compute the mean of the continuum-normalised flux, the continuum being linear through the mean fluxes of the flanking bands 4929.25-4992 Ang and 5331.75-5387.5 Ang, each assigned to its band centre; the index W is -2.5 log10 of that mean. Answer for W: 0.084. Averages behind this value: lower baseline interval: 16.1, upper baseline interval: 17.2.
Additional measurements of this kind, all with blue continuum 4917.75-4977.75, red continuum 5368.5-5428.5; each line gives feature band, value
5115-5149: 0.20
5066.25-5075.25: 0.09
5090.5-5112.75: 0.13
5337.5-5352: 0.01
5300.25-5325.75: -0.04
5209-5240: 0.04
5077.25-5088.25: 0.09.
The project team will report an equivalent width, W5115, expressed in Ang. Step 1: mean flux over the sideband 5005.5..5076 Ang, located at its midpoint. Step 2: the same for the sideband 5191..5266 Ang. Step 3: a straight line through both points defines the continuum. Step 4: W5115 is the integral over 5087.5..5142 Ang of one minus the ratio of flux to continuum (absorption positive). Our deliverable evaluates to 4.5 Ang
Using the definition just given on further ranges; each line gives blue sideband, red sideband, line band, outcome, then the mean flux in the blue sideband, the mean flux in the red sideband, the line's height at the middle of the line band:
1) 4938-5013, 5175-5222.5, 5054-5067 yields -0.58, 16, 13.8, 15.2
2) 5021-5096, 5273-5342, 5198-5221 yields 2.27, 15.4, 16.9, 16.3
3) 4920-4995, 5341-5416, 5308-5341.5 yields -0.21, 16.2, 16.9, 16.8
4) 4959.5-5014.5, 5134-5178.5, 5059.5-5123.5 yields -3.61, 16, 13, 14.1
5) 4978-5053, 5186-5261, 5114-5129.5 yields 1.52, 15.6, 15.7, 15.6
